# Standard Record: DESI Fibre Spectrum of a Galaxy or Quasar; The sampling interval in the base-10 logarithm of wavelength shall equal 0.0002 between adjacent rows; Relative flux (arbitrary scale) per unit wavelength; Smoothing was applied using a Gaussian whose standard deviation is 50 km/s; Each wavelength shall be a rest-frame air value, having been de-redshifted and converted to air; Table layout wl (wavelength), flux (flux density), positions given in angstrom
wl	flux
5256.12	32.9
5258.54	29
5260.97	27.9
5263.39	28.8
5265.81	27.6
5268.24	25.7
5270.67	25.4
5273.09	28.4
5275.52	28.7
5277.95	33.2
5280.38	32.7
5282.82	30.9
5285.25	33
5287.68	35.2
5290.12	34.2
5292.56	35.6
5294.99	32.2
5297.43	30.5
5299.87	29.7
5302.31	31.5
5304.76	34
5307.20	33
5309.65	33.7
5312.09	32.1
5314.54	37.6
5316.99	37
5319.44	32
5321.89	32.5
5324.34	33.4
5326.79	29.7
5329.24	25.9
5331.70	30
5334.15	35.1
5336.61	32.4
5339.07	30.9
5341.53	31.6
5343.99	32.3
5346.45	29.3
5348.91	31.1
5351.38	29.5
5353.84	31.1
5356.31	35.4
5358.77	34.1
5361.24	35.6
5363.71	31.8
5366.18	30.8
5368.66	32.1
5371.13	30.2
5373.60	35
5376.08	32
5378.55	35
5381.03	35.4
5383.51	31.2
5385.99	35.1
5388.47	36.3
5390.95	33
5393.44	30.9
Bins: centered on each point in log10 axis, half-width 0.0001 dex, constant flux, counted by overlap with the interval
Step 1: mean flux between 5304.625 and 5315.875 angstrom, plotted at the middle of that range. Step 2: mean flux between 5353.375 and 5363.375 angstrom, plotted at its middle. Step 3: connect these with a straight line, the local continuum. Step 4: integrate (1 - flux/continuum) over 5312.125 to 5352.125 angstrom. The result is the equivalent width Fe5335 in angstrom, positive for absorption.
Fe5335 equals 2.5 angstrom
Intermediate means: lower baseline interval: 34.1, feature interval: 31.9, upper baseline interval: 34.1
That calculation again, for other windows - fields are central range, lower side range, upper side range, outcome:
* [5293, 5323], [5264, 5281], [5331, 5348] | -2.7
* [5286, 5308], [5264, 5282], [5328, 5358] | -2.4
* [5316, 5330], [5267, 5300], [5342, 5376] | -0.1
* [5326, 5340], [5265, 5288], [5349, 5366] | 0.5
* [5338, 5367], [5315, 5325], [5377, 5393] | 1.8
